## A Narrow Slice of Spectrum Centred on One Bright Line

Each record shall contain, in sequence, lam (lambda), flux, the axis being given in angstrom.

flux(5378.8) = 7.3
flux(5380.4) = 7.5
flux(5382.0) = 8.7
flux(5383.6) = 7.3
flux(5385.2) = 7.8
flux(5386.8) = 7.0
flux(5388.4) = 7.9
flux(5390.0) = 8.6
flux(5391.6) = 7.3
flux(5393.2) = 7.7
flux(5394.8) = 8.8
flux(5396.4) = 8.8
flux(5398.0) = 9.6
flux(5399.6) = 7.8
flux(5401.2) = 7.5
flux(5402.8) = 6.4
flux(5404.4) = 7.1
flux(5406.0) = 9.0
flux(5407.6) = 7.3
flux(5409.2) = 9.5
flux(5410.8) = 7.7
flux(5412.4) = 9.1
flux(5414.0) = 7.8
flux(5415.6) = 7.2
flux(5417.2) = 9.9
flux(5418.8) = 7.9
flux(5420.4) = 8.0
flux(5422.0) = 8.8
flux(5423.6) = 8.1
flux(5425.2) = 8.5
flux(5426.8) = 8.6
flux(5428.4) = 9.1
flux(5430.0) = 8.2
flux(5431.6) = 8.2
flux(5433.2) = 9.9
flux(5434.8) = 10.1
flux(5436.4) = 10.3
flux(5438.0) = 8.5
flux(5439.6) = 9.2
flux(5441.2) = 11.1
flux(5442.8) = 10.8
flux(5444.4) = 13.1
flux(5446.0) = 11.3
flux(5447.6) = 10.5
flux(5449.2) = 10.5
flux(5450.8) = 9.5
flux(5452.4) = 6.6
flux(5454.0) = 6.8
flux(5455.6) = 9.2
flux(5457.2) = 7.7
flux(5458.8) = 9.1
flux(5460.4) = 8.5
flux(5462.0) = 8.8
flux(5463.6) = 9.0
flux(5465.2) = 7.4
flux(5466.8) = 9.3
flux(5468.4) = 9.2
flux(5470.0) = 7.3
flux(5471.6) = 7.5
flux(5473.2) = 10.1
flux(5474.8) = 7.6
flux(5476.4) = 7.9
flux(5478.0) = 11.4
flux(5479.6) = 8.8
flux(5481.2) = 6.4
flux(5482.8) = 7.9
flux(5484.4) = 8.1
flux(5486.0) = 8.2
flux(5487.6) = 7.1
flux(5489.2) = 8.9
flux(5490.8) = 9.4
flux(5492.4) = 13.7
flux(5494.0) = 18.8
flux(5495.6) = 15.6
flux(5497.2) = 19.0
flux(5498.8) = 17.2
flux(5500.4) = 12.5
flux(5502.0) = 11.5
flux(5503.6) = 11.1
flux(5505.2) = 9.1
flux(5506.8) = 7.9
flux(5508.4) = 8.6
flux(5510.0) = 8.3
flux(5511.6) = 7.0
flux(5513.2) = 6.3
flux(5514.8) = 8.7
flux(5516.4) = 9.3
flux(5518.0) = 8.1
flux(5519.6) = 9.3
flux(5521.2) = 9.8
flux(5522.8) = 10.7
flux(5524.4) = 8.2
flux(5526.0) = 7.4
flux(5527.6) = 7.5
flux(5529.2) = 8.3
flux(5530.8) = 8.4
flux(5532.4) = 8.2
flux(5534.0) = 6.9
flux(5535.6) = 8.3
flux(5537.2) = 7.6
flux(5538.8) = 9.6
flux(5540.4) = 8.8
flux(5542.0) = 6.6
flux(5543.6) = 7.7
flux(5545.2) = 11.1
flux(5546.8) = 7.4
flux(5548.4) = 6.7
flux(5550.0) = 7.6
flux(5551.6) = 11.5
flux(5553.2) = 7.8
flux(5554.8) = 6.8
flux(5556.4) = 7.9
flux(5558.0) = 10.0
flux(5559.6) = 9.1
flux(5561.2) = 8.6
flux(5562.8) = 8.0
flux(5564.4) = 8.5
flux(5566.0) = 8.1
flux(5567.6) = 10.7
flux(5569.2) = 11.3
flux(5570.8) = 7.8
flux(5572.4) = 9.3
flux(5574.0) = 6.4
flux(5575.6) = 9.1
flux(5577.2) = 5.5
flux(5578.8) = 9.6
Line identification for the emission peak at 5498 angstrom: [O III] 5007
